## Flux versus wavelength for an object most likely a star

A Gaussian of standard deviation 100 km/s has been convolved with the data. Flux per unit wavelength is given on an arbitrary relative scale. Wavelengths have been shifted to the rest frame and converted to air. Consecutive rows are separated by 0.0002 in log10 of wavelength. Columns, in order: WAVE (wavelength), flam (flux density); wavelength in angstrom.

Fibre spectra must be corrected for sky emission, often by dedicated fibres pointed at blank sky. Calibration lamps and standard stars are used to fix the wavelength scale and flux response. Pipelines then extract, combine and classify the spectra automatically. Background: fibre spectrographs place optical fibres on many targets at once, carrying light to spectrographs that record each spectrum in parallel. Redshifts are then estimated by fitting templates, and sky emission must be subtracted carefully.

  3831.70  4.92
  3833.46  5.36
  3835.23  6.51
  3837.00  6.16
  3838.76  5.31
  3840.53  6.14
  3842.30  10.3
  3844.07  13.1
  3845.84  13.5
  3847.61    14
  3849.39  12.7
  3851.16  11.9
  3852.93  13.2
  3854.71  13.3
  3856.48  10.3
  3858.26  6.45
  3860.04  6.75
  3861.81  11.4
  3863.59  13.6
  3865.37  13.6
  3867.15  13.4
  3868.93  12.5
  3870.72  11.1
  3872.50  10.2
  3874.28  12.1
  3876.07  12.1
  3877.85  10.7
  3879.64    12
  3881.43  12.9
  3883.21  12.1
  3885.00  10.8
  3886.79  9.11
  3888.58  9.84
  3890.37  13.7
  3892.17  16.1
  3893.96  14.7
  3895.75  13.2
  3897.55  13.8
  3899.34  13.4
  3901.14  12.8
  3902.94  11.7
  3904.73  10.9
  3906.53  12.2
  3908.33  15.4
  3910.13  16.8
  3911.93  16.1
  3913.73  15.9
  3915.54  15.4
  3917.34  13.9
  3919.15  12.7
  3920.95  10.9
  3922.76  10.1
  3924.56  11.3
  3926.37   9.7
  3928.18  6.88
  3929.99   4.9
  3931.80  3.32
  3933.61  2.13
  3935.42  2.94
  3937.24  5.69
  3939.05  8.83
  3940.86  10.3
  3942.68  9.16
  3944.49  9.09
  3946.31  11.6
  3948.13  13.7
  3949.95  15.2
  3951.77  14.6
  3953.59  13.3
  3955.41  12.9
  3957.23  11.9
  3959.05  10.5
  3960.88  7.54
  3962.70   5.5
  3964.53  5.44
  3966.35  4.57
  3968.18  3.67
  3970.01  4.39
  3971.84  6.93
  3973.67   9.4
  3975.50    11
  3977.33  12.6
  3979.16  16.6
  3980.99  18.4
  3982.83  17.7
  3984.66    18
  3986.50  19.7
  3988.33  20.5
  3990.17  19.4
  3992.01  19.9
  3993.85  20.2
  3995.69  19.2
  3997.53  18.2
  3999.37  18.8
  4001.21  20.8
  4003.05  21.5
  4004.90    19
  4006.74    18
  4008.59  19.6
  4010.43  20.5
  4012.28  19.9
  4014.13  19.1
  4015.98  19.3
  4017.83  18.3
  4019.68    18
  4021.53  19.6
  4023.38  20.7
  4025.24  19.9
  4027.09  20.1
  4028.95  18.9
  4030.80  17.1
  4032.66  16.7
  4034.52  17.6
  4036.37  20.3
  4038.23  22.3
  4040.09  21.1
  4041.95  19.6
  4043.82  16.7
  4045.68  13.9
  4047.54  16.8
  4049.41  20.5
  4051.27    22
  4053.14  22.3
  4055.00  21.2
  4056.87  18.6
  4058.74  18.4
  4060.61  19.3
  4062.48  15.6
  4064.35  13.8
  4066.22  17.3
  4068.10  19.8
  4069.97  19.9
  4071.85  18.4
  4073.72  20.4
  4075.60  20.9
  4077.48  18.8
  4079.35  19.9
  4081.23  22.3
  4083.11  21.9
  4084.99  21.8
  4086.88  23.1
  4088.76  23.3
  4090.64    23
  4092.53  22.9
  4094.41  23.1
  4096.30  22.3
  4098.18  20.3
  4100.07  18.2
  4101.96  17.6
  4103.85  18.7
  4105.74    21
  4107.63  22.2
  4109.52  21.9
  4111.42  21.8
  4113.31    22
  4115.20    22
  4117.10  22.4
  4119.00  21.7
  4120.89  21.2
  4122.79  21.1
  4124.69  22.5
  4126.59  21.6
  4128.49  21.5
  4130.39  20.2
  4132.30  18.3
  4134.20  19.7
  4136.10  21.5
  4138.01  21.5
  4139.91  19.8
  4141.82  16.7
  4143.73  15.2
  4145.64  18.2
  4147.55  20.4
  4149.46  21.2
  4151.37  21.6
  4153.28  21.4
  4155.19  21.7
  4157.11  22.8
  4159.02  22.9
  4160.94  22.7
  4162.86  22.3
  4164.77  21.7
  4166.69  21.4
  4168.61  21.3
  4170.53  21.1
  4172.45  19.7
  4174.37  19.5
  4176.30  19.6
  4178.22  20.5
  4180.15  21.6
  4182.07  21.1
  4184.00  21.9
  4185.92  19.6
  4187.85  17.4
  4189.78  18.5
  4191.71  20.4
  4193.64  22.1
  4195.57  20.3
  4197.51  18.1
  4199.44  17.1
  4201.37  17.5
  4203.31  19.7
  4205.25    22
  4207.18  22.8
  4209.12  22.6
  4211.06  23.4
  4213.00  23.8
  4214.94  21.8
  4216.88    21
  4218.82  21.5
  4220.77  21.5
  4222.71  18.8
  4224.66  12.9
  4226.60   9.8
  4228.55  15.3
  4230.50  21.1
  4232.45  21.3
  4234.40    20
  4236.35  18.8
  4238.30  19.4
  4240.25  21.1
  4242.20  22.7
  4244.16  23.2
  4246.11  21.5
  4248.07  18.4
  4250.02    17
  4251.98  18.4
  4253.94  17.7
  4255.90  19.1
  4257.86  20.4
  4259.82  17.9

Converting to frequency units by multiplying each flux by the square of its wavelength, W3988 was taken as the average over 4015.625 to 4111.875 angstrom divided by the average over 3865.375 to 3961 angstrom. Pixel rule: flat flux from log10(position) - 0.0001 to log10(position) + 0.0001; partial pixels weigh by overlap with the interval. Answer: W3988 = 1.9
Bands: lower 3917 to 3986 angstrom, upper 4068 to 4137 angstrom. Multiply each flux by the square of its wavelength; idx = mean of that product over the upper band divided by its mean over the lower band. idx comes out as 2.28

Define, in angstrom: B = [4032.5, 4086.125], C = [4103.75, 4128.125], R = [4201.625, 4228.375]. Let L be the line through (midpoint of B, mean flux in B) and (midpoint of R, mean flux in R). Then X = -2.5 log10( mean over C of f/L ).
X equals -0.11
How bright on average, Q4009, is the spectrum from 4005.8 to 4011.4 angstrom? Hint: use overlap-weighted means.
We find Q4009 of 19.4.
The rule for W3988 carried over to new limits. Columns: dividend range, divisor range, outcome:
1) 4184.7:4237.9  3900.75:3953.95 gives 2.08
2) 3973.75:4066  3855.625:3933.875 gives 1.71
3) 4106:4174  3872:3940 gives 2.10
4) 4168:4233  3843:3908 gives 1.93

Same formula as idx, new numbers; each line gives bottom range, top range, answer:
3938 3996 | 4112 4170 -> 1.83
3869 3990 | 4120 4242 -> 2.00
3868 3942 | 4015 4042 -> 1.83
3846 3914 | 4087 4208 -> 1.90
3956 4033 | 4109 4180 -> 1.41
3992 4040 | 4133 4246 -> 1.14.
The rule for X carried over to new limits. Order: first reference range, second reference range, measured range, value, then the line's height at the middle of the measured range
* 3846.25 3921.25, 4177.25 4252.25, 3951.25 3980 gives 0.47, 14.4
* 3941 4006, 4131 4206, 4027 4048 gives -0.16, 15.9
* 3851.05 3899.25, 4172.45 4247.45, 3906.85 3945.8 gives 0.28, 13.2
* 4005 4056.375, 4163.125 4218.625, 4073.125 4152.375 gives -0.05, 20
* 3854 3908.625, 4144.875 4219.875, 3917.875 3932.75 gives 0.44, 13.3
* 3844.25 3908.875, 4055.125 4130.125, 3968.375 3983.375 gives 0.36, 16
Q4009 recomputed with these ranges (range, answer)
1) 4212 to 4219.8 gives 22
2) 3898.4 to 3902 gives 13.1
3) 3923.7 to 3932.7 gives 7.2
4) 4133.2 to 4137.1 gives 20.6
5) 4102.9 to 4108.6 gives 20.6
